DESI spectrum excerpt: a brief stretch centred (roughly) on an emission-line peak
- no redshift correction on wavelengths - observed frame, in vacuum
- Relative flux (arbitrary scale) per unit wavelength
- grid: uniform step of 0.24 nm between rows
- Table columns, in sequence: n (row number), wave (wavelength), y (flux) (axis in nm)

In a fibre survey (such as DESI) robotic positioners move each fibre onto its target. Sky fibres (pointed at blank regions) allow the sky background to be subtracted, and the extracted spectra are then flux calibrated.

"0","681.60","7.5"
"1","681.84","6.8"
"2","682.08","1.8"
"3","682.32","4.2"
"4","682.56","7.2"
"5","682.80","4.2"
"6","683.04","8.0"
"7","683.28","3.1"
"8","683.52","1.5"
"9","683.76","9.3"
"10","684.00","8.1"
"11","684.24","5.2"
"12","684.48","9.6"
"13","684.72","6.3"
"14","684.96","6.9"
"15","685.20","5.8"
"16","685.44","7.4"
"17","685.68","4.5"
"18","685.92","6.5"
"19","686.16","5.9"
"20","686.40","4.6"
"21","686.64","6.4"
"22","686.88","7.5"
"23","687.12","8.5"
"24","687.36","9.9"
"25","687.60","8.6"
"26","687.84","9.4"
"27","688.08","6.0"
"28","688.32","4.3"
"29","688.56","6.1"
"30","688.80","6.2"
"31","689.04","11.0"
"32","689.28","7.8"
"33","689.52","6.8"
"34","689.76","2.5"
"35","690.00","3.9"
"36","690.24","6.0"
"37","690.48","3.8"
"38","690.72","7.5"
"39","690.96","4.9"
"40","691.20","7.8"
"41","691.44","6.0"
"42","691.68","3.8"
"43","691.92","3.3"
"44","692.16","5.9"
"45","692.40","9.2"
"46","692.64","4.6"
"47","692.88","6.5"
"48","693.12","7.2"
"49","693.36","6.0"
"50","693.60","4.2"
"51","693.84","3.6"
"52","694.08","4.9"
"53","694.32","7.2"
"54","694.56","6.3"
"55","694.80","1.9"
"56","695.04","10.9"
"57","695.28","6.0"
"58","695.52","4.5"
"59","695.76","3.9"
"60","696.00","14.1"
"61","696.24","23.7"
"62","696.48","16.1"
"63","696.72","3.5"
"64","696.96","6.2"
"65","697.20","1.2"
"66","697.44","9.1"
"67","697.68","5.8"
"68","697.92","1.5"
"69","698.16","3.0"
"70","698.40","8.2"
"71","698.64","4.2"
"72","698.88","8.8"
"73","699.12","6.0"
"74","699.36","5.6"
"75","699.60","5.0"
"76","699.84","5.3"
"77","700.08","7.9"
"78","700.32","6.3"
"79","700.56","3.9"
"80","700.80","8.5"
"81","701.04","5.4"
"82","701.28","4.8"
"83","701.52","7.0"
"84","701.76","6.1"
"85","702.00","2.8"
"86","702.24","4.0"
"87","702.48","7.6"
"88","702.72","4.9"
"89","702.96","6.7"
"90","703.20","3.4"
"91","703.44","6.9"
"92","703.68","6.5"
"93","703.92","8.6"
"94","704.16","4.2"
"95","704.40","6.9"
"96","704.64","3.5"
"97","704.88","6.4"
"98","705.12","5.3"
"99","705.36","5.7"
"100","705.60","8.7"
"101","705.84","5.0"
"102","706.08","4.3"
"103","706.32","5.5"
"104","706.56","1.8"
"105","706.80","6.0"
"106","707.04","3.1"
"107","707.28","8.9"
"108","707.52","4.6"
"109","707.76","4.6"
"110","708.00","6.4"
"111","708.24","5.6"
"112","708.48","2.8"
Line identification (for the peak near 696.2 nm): H-gamma 4340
